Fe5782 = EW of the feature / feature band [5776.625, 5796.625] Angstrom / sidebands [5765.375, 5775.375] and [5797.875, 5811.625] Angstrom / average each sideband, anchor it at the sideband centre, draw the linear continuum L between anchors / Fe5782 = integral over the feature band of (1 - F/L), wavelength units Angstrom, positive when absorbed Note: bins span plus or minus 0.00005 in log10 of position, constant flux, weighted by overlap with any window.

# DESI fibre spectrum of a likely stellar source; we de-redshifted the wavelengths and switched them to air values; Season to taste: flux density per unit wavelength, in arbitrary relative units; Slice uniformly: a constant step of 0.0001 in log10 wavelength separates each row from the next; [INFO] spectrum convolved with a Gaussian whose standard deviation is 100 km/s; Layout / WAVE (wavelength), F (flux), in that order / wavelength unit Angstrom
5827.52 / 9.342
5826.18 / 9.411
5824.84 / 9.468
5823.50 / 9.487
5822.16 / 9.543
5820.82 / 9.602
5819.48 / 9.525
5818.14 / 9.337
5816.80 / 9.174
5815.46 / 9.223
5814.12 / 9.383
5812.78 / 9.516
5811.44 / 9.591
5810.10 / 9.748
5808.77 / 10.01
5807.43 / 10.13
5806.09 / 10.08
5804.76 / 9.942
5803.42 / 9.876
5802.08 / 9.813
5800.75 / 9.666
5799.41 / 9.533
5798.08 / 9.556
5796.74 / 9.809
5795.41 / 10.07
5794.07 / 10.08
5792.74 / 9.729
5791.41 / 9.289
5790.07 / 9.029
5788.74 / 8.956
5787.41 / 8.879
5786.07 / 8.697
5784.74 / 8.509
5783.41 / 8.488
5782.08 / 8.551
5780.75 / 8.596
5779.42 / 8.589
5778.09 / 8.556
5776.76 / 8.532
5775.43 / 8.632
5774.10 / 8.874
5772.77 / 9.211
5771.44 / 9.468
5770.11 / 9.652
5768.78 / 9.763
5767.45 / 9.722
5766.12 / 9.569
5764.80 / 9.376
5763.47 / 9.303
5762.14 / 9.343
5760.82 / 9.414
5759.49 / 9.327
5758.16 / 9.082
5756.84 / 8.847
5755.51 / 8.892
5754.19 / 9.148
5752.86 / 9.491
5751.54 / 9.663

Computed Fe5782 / 1.3 Angstrom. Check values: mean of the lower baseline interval 9.41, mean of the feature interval 9.01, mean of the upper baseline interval 9.83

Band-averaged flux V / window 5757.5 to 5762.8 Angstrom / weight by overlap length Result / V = 9.29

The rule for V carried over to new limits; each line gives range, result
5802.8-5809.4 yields 10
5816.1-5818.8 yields 9.25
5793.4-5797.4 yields 9.99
